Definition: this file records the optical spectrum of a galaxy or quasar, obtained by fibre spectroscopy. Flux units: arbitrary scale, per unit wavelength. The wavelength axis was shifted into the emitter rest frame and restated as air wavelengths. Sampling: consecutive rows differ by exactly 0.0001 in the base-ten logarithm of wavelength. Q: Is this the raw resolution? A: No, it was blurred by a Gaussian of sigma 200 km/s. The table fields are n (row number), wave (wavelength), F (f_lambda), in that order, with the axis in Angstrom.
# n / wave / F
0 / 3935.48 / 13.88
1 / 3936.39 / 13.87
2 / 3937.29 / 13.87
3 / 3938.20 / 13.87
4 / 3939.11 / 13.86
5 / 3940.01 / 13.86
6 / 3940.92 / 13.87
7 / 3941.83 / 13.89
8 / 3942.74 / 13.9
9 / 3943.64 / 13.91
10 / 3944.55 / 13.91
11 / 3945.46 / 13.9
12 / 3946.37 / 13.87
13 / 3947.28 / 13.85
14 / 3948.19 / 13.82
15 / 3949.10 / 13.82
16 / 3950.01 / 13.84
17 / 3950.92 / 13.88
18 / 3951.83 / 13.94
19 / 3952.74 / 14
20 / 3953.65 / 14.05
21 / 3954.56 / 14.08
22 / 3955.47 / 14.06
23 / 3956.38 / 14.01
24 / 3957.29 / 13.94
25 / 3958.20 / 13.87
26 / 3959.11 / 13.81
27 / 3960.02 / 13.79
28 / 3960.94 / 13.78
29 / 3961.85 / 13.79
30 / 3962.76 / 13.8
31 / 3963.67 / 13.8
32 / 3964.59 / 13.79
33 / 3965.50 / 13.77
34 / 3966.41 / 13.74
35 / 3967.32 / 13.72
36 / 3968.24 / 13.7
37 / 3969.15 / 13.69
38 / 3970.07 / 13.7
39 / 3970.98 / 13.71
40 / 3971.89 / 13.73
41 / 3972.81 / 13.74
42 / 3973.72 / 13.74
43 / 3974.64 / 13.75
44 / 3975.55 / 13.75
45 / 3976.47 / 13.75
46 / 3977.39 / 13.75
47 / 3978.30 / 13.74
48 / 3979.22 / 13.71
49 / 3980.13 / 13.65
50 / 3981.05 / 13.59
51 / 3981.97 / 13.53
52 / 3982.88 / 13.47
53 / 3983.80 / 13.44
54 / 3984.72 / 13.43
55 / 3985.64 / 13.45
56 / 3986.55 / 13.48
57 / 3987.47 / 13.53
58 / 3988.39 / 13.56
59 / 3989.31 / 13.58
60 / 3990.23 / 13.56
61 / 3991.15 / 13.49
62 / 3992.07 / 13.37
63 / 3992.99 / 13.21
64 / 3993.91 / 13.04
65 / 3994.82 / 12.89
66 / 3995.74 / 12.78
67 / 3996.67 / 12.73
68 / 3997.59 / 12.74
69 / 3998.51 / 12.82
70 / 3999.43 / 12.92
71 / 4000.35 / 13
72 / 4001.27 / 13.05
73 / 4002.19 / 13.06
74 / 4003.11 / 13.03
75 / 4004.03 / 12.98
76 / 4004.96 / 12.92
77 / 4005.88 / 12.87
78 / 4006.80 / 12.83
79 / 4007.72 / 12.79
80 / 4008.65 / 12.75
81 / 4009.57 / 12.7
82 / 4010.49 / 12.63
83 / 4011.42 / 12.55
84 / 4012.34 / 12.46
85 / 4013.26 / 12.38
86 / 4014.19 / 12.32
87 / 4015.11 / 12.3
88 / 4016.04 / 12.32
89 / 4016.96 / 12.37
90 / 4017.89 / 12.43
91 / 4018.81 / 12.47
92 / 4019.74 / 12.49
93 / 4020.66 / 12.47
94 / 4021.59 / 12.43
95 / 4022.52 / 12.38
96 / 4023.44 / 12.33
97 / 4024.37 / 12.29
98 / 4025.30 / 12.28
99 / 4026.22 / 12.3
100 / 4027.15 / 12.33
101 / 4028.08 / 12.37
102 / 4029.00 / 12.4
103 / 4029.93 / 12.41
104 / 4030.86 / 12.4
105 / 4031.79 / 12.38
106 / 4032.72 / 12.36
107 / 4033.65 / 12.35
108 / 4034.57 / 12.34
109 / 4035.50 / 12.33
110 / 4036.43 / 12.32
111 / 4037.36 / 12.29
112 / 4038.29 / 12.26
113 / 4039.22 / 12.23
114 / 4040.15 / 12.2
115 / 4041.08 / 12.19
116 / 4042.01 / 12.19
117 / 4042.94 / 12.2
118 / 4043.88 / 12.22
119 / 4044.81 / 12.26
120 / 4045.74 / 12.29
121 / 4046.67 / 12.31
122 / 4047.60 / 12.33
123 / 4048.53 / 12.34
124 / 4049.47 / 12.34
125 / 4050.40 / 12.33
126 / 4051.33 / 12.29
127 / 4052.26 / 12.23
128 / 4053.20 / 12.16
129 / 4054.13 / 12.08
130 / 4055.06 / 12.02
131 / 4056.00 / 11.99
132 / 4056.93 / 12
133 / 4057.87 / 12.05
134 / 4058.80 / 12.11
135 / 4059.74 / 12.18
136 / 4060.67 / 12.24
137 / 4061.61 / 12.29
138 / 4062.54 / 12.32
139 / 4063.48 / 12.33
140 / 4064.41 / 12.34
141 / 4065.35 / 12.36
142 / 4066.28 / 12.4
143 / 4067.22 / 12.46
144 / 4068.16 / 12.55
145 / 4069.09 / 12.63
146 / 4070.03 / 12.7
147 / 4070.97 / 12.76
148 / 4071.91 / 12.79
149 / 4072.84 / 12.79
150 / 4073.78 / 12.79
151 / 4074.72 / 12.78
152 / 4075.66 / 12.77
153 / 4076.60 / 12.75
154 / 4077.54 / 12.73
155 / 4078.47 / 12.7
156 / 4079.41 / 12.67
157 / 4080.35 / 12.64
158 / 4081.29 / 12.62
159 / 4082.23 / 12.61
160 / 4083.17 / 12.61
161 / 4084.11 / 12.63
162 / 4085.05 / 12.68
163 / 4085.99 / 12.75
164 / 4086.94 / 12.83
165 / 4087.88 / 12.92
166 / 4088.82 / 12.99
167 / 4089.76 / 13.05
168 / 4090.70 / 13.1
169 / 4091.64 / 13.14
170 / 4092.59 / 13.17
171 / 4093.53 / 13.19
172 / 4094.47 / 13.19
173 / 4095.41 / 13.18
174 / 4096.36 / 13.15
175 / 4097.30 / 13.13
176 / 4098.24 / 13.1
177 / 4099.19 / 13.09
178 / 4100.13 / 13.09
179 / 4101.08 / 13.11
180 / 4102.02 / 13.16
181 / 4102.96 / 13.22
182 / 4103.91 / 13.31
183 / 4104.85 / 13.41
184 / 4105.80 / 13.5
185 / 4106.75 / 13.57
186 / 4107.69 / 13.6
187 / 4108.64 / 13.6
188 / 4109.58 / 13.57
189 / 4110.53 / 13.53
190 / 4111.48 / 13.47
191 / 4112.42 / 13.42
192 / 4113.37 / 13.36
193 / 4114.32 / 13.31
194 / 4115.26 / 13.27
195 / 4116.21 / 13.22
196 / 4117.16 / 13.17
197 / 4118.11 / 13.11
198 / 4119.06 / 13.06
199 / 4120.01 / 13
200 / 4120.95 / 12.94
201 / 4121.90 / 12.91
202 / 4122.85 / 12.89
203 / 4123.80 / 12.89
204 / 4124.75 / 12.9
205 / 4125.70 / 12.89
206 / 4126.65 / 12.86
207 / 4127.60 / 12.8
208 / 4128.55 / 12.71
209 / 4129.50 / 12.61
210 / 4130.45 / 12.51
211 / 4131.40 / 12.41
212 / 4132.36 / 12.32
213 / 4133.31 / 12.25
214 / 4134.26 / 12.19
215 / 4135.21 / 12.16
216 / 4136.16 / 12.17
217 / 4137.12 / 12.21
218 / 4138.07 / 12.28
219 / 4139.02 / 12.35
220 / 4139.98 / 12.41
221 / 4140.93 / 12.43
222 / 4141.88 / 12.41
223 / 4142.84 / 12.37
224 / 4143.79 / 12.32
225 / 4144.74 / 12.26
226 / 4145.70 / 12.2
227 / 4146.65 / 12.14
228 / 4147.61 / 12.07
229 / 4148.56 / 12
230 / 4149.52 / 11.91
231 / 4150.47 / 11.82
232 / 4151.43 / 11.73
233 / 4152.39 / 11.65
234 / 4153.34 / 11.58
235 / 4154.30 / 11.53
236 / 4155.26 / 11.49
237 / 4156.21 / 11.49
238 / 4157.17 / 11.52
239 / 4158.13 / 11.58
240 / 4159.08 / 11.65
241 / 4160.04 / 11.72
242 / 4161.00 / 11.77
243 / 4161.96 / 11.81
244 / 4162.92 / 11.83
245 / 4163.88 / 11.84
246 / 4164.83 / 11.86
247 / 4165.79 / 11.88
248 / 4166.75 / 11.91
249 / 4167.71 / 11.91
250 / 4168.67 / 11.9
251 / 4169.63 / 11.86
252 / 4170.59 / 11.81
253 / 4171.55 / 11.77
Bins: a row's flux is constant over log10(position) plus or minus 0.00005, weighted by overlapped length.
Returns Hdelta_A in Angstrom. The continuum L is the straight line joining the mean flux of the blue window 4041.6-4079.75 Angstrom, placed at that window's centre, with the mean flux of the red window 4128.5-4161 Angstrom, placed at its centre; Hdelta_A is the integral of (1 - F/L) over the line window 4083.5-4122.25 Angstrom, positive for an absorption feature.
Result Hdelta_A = -3.01 Angstrom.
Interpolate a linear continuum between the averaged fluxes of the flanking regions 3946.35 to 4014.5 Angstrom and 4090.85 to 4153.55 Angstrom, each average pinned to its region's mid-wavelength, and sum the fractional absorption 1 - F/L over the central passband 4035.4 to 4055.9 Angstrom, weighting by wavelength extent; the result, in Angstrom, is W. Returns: 1.4 Angstrom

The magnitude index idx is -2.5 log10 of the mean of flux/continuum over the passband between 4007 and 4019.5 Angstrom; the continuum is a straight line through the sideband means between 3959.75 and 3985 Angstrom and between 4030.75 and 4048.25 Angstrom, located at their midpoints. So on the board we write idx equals 0.029 mag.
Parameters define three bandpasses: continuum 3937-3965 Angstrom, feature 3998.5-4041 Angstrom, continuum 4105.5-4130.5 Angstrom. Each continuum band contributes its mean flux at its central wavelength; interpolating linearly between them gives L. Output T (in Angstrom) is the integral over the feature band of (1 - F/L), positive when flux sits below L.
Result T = 3.3 Angstrom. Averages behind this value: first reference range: 13.9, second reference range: 13.1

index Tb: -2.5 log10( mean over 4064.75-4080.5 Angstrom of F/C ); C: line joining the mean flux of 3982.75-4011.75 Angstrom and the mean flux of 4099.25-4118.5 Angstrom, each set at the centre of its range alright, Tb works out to 0.05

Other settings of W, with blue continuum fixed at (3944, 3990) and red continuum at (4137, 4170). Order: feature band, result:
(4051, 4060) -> 0.5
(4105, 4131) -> -1.8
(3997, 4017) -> 1.0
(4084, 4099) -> -0.6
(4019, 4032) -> 0.8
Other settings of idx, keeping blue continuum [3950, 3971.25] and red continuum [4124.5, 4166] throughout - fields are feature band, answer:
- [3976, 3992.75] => 0.01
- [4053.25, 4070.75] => 0.05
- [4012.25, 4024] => 0.08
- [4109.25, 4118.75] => -0.08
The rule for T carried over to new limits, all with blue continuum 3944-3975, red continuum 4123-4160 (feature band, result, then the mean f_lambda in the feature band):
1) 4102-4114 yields -0.92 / 13.4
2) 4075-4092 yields -0.10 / 12.8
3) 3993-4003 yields 0.42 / 12.9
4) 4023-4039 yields 1.03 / 12.3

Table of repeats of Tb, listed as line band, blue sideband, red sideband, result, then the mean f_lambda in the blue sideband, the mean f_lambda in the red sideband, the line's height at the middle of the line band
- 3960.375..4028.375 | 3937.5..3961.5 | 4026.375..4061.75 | 0.00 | 13.9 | 12.3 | 13.1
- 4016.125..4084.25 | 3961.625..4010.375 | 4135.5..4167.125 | 0.04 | 13.4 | 11.9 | 12.8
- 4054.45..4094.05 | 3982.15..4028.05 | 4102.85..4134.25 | 0.03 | 12.8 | 13.1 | 13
